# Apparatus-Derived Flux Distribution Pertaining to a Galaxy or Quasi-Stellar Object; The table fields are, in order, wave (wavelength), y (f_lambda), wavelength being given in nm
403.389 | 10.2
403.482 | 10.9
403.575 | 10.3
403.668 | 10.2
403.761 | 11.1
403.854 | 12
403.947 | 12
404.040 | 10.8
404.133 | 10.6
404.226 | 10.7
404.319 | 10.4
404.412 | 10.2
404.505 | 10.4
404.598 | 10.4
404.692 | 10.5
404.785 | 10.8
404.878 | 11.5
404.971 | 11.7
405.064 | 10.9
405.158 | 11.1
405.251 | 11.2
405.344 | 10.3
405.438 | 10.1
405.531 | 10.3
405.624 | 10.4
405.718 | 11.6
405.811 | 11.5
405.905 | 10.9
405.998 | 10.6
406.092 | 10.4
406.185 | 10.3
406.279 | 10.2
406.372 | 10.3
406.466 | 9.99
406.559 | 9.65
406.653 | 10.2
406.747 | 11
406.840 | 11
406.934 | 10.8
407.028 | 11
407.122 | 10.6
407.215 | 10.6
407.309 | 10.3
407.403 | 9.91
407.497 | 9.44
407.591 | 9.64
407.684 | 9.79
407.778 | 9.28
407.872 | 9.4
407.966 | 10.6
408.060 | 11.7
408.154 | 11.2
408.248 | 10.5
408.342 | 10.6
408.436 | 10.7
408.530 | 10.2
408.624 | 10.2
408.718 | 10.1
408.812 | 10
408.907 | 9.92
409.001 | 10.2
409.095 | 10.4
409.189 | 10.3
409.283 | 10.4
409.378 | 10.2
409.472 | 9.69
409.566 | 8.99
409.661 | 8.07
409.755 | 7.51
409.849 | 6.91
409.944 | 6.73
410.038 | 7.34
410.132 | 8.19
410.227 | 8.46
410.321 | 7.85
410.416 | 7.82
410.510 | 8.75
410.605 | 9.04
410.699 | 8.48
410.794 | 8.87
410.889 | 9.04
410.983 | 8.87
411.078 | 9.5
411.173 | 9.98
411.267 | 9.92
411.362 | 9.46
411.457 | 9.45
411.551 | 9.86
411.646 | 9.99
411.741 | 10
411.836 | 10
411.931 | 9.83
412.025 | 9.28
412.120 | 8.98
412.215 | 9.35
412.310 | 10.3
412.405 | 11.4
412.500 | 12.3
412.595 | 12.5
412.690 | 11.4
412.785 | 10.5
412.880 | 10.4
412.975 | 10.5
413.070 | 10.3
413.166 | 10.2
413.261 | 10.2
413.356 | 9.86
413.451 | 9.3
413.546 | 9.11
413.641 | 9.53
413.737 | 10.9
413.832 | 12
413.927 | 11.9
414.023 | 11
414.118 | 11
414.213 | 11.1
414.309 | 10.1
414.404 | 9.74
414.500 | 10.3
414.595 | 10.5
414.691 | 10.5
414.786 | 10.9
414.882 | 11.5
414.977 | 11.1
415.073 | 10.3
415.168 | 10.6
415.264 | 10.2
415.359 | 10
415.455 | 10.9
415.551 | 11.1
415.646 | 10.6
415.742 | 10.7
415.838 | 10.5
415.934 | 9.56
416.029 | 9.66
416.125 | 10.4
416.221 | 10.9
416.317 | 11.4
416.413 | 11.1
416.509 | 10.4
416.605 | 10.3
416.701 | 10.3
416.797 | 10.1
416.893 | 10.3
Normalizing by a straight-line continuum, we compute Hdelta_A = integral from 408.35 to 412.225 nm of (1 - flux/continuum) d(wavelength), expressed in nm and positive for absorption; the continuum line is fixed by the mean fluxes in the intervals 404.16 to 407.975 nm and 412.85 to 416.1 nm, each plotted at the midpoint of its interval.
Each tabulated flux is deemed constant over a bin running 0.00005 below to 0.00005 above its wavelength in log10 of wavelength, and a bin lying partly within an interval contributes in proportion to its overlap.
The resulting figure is 0.45 nm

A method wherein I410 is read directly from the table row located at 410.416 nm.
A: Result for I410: 7.82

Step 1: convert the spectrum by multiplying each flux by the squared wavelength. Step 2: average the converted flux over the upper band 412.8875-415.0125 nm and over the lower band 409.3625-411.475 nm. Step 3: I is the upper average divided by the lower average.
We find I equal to 1.2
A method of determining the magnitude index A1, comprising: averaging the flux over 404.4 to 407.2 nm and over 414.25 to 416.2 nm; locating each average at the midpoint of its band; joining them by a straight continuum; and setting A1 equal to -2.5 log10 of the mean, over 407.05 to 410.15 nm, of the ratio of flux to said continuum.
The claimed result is 0.10 mag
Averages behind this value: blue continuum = 10.7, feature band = 9.71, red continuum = 10.5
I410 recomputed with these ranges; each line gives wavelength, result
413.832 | 12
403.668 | 10.2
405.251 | 11.2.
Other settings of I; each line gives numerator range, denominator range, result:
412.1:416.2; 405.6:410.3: 1.09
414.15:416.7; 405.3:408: 1.06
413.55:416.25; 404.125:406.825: 1.04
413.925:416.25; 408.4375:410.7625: 1.20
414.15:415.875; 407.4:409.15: 1.07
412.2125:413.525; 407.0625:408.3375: 1.06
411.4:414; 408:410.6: 1.12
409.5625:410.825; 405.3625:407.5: 0.78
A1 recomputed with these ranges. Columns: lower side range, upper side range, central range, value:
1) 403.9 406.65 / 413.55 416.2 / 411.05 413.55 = 0.047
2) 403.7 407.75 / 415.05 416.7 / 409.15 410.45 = 0.243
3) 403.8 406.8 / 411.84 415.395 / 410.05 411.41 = 0.196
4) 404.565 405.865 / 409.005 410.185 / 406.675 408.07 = -0.049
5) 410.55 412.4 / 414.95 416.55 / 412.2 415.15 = -0.064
